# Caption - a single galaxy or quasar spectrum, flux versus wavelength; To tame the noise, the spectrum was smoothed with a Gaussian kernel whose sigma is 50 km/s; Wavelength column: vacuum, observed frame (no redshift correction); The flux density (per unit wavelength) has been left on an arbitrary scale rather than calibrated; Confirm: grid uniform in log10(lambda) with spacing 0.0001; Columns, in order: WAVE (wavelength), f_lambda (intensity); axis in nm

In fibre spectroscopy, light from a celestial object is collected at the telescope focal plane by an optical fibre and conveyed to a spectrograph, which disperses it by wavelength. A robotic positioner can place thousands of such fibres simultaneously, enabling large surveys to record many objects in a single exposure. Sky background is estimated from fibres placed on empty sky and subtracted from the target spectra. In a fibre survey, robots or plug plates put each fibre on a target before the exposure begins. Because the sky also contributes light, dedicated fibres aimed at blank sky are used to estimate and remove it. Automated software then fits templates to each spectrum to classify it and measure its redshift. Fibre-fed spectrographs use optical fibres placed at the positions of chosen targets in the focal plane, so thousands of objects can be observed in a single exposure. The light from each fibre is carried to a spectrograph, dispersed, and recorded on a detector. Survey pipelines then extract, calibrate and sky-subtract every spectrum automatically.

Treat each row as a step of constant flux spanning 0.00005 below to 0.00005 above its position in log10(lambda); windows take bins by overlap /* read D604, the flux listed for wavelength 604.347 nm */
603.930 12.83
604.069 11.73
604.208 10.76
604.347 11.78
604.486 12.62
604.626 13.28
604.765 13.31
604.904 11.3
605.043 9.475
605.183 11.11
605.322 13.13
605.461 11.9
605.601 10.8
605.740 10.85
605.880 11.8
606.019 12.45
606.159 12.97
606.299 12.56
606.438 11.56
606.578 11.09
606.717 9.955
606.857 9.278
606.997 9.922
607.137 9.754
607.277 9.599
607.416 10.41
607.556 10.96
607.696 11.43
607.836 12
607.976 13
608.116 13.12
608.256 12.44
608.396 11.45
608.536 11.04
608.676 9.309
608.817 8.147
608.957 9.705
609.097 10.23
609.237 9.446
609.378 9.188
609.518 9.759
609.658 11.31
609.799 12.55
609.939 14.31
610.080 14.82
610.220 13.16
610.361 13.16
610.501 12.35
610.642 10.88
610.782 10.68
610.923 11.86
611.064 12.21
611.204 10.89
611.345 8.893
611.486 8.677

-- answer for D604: 11.78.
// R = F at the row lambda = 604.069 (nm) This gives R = 11.73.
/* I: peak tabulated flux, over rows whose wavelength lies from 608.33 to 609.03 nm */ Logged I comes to 11.45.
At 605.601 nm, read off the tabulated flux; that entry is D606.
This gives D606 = 10.8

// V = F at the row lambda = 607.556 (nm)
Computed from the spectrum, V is 10.96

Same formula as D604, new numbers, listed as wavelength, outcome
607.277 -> 9.599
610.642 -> 10.88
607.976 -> 13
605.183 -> 11.11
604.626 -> 13.28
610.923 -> 11.86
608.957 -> 9.705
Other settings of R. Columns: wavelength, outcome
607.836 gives 12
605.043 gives 9.475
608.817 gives 8.147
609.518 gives 9.759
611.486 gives 8.677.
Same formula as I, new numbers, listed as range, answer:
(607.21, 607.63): 10.96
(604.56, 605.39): 13.31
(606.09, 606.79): 12.97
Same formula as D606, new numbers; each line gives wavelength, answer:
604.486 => 12.62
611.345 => 8.893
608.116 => 13.12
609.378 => 9.188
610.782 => 10.68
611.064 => 12.21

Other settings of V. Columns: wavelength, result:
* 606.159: 12.97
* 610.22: 13.16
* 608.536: 11.04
